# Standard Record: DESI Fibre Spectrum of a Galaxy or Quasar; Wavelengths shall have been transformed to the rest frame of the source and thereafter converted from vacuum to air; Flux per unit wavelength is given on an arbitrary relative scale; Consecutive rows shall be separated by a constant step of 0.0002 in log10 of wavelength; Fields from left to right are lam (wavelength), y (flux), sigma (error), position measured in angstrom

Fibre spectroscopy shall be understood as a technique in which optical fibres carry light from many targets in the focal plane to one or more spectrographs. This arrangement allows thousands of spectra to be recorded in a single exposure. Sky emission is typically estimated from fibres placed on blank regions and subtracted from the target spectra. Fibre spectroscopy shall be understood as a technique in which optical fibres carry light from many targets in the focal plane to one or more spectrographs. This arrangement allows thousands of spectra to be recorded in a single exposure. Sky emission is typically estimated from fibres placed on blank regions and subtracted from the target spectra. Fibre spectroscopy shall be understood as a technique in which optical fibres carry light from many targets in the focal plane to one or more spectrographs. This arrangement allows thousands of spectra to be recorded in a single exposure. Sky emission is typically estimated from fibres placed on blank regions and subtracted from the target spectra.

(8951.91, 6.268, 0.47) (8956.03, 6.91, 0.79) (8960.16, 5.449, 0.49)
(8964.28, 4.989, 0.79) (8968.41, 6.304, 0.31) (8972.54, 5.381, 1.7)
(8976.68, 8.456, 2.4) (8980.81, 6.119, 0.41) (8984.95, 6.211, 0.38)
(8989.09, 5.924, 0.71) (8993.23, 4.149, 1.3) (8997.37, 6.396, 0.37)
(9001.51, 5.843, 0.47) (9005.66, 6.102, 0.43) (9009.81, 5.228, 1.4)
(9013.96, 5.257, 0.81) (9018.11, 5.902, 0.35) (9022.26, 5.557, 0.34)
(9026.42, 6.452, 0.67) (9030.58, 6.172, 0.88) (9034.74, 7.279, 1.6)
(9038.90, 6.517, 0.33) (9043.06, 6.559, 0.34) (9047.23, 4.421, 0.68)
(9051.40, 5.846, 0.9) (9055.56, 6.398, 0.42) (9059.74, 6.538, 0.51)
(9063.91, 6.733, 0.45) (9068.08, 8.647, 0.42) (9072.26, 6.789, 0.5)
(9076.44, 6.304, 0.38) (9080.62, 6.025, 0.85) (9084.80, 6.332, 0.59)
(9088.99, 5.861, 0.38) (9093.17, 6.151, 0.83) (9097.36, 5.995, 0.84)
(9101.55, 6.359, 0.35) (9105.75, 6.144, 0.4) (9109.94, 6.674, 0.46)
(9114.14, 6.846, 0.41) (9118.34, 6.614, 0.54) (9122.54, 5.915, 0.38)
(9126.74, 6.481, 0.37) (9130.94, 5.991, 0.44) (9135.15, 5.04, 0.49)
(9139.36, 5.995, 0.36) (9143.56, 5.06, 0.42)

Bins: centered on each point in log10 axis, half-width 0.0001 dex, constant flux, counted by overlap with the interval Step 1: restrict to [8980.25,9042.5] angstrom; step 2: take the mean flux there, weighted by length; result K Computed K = 5.95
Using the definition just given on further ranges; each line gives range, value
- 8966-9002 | 6.09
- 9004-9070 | 6.22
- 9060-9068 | 7.18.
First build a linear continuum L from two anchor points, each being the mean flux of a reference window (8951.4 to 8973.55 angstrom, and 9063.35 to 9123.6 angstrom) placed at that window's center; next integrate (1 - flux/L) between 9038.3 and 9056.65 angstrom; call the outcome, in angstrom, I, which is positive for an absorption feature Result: 1.2 angstrom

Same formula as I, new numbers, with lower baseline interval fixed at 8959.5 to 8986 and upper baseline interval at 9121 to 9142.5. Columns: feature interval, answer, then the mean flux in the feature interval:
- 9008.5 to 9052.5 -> 0.8 angstrom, 5.94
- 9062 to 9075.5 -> -3.0 angstrom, 7.31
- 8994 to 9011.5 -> 0.9 angstrom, 5.78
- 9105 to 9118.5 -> -1.7 angstrom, 6.61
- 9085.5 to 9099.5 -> -0.3 angstrom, 6.04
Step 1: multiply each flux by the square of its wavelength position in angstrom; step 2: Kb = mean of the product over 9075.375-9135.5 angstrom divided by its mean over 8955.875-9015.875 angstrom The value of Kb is 1.08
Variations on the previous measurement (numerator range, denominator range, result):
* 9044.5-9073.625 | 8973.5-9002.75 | 1.07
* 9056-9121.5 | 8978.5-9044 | 1.11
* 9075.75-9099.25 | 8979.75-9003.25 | 1.08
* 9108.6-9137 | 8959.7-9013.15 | 1.09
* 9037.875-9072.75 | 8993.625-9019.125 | 1.15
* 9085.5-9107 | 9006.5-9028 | 1.09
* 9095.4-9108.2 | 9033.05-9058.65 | 1.01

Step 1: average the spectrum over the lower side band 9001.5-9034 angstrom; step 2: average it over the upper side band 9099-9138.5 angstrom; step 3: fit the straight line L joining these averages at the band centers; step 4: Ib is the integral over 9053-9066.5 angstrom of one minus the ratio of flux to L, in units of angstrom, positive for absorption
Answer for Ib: -1.3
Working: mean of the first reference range 5.87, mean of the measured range 6.61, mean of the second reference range 6.22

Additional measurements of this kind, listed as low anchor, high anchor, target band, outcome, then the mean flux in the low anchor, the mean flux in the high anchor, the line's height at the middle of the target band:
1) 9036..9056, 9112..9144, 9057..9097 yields -3.8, 5.97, 6.04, 6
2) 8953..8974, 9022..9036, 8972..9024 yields 1.9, 5.84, 6.41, 6.14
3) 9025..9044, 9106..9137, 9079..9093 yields 0.6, 6.6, 6.23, 6.38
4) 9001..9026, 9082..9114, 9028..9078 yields -4.8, 5.69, 6.25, 5.95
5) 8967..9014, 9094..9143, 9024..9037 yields -1.2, 5.97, 6.15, 6.03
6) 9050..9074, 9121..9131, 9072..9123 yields 1.3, 6.86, 6.17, 6.48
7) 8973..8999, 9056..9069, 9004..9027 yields 2.9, 6.15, 7.07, 6.51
